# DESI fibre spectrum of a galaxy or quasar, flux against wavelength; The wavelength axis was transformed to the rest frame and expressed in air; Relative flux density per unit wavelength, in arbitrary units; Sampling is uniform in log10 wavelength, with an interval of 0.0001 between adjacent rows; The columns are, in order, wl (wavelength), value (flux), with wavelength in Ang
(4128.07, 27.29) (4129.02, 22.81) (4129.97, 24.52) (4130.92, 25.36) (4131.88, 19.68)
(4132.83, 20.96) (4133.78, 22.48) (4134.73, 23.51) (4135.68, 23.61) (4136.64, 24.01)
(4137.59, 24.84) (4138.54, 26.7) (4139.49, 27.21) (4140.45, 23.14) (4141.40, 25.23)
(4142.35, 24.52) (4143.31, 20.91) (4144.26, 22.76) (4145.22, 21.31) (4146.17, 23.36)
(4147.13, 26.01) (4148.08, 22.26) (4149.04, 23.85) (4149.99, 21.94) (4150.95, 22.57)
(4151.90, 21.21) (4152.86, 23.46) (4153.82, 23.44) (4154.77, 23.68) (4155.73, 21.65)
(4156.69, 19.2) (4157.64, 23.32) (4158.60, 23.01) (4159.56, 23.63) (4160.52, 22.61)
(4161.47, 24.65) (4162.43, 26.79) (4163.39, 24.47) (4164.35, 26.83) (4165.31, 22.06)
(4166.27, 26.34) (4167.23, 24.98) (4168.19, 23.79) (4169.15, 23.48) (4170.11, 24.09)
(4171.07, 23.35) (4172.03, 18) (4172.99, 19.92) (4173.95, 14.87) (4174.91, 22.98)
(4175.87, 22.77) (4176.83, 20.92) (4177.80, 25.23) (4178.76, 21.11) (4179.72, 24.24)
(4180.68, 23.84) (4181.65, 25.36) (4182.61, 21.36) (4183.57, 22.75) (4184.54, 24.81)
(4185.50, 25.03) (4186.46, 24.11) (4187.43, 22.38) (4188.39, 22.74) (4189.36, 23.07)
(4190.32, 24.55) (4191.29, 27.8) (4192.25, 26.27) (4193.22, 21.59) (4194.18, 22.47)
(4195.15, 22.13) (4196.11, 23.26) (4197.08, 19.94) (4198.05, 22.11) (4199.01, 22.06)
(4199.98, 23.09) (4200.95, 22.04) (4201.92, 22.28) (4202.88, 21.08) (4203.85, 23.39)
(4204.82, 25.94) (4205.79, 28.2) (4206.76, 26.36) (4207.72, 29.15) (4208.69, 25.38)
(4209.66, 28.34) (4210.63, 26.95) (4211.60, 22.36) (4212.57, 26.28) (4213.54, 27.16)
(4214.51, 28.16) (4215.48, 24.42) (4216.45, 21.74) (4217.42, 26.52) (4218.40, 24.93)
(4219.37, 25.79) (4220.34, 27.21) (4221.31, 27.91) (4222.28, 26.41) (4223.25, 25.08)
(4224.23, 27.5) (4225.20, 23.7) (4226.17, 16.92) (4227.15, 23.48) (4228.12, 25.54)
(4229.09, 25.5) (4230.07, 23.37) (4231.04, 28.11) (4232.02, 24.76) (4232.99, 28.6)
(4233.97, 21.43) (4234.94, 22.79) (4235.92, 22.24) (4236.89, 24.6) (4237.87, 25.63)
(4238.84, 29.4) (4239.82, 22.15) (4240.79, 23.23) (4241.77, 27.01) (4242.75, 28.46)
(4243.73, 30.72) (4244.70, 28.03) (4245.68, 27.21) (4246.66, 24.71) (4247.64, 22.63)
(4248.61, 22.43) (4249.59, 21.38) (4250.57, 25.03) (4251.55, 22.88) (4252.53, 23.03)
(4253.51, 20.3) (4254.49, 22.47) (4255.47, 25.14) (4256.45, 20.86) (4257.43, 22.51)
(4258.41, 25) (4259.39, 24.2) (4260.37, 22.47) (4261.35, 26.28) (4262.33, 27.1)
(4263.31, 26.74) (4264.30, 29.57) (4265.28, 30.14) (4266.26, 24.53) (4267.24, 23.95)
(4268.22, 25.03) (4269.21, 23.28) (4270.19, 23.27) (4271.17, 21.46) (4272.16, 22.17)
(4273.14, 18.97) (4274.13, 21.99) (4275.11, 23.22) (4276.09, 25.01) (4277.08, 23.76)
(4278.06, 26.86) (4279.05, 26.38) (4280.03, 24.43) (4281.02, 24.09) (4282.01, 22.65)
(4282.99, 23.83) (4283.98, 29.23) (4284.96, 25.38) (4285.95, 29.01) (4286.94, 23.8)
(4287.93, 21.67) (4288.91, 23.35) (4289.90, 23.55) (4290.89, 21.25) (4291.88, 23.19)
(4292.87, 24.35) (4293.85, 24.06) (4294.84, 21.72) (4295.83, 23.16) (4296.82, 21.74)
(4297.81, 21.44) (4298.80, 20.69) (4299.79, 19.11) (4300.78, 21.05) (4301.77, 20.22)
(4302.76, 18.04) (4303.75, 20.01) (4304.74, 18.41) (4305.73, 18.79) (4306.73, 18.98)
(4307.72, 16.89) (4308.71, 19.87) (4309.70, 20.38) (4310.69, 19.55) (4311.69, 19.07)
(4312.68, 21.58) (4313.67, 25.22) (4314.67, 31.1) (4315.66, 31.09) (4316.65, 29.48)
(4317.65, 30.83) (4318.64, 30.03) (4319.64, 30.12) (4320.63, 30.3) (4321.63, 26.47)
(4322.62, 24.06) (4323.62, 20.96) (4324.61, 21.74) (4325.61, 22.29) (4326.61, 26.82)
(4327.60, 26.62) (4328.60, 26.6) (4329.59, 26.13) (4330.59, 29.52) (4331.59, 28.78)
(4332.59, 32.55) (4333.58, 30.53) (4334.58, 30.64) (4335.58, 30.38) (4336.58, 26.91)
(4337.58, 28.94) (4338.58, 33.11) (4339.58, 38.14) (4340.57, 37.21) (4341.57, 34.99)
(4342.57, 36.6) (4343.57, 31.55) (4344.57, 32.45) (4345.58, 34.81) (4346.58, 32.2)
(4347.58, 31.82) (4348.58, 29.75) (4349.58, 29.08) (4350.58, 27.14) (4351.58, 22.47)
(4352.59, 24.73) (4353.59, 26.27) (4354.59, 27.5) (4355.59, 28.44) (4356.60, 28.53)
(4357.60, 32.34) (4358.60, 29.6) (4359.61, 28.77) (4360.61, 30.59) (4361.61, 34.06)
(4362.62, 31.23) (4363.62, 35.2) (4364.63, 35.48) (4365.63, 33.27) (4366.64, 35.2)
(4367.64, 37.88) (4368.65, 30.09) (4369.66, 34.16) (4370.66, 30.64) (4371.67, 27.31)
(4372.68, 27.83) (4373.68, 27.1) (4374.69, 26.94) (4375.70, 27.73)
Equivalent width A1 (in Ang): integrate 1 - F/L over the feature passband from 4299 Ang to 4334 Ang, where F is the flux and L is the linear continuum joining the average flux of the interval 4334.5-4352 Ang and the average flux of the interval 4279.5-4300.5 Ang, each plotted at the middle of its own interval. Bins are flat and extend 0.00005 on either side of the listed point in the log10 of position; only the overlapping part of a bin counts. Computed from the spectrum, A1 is 4.16 Ang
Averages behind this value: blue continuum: 23.4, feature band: 24.3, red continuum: 31.6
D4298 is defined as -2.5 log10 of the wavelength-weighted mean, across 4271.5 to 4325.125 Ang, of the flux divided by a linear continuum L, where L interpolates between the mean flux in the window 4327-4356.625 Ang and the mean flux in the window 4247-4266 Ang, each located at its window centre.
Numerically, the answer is 0.160 mag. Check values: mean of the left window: 24.2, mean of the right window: 30.2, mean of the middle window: 23.4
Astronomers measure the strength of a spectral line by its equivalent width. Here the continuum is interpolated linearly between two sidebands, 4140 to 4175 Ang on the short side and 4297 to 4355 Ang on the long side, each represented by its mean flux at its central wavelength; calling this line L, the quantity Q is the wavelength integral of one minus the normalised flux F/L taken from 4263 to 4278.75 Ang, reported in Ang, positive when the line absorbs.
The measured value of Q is 0.6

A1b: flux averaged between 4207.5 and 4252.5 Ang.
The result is 25.2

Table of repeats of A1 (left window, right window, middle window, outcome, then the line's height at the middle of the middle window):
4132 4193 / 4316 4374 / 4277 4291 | 1.5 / 27.8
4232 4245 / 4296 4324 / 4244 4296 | 0.7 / 24.5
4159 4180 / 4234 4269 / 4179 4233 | -1.6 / 23.8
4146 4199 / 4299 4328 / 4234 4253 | -1.3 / 23.2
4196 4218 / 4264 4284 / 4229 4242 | -0.2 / 24.5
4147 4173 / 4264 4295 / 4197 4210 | -0.4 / 23.6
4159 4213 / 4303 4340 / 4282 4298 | 1.0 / 25.4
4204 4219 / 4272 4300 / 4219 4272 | 0.2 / 24.9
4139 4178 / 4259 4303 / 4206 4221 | -1.8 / 23.4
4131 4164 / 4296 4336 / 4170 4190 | 0.9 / 23.5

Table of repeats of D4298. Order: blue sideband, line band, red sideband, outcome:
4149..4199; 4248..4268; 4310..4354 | 0.07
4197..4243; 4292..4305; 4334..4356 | 0.32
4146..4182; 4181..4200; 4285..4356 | 0.01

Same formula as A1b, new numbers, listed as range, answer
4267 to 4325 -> 23.4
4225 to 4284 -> 24.4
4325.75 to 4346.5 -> 31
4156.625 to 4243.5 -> 24.2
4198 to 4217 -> 24.9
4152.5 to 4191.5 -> 23.2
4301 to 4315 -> 20.5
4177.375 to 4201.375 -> 23.3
